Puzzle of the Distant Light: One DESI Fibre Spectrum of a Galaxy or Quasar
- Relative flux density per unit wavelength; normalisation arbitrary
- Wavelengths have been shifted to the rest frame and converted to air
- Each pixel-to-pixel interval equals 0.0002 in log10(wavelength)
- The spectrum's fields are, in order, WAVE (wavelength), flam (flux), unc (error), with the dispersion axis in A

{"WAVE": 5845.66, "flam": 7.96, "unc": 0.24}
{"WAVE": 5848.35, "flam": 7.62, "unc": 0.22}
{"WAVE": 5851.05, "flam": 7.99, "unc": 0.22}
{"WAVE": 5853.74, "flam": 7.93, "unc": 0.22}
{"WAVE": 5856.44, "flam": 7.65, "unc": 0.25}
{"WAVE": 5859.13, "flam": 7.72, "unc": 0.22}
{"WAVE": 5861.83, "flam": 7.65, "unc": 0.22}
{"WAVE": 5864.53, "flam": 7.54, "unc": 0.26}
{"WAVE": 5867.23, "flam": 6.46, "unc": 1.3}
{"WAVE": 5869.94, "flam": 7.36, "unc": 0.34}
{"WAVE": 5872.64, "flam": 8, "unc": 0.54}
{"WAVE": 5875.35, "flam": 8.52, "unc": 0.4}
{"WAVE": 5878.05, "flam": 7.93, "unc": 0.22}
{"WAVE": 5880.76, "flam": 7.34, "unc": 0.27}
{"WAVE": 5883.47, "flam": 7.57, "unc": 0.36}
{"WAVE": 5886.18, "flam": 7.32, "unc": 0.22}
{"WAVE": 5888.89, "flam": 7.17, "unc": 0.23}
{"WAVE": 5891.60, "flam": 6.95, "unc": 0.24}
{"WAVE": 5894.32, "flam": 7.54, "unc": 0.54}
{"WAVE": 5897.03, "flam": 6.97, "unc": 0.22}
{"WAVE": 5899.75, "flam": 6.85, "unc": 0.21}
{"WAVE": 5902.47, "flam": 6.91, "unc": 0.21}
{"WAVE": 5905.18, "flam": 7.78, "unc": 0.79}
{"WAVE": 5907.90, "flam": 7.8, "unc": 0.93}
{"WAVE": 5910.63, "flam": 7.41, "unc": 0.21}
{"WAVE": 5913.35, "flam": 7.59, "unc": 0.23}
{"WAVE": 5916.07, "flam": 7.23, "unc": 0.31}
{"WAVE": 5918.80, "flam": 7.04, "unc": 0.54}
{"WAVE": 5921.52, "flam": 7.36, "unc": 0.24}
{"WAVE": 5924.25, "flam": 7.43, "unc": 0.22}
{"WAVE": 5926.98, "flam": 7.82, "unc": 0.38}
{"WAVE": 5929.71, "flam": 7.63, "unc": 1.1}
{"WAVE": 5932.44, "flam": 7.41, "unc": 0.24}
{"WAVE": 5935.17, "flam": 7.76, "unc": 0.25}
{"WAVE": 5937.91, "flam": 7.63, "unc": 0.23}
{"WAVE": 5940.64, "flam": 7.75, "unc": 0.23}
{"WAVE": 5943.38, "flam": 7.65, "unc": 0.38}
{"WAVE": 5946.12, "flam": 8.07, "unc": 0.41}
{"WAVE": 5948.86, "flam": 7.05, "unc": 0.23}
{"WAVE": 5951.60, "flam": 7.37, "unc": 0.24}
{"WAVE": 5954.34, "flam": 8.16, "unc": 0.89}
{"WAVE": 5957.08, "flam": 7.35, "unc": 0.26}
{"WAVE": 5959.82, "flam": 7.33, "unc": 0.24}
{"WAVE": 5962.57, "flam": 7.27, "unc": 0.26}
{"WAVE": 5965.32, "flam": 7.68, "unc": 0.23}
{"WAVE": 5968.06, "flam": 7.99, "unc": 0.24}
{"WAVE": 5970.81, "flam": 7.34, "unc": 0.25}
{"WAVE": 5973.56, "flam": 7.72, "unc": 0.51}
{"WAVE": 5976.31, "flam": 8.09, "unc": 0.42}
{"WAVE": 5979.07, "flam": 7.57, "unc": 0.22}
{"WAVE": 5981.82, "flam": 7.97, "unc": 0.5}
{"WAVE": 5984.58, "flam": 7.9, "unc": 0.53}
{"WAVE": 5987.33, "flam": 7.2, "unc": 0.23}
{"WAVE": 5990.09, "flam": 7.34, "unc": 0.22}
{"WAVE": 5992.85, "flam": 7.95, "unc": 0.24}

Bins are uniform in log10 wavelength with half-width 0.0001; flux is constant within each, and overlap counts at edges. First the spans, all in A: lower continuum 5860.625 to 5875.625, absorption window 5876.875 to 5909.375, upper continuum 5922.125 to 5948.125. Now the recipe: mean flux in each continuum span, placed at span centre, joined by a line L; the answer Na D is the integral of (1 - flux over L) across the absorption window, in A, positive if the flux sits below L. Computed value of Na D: 1.0 A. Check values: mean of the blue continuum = 7.52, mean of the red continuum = 7.66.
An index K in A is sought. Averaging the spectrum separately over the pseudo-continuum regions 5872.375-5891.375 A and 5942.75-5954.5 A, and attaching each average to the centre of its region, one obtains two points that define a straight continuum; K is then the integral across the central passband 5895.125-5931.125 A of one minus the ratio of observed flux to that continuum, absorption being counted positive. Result 1.17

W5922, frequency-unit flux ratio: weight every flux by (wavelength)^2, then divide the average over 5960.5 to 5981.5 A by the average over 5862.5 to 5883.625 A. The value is 1.04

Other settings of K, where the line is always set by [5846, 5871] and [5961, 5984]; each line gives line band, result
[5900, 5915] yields 0.4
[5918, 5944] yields 0.3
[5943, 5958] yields 0.1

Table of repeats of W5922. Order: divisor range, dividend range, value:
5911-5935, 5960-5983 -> 1.05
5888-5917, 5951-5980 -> 1.07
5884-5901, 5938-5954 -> 1.08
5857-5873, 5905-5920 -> 1.02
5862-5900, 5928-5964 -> 1.04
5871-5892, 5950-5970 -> 1.02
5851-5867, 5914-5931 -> 0.99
